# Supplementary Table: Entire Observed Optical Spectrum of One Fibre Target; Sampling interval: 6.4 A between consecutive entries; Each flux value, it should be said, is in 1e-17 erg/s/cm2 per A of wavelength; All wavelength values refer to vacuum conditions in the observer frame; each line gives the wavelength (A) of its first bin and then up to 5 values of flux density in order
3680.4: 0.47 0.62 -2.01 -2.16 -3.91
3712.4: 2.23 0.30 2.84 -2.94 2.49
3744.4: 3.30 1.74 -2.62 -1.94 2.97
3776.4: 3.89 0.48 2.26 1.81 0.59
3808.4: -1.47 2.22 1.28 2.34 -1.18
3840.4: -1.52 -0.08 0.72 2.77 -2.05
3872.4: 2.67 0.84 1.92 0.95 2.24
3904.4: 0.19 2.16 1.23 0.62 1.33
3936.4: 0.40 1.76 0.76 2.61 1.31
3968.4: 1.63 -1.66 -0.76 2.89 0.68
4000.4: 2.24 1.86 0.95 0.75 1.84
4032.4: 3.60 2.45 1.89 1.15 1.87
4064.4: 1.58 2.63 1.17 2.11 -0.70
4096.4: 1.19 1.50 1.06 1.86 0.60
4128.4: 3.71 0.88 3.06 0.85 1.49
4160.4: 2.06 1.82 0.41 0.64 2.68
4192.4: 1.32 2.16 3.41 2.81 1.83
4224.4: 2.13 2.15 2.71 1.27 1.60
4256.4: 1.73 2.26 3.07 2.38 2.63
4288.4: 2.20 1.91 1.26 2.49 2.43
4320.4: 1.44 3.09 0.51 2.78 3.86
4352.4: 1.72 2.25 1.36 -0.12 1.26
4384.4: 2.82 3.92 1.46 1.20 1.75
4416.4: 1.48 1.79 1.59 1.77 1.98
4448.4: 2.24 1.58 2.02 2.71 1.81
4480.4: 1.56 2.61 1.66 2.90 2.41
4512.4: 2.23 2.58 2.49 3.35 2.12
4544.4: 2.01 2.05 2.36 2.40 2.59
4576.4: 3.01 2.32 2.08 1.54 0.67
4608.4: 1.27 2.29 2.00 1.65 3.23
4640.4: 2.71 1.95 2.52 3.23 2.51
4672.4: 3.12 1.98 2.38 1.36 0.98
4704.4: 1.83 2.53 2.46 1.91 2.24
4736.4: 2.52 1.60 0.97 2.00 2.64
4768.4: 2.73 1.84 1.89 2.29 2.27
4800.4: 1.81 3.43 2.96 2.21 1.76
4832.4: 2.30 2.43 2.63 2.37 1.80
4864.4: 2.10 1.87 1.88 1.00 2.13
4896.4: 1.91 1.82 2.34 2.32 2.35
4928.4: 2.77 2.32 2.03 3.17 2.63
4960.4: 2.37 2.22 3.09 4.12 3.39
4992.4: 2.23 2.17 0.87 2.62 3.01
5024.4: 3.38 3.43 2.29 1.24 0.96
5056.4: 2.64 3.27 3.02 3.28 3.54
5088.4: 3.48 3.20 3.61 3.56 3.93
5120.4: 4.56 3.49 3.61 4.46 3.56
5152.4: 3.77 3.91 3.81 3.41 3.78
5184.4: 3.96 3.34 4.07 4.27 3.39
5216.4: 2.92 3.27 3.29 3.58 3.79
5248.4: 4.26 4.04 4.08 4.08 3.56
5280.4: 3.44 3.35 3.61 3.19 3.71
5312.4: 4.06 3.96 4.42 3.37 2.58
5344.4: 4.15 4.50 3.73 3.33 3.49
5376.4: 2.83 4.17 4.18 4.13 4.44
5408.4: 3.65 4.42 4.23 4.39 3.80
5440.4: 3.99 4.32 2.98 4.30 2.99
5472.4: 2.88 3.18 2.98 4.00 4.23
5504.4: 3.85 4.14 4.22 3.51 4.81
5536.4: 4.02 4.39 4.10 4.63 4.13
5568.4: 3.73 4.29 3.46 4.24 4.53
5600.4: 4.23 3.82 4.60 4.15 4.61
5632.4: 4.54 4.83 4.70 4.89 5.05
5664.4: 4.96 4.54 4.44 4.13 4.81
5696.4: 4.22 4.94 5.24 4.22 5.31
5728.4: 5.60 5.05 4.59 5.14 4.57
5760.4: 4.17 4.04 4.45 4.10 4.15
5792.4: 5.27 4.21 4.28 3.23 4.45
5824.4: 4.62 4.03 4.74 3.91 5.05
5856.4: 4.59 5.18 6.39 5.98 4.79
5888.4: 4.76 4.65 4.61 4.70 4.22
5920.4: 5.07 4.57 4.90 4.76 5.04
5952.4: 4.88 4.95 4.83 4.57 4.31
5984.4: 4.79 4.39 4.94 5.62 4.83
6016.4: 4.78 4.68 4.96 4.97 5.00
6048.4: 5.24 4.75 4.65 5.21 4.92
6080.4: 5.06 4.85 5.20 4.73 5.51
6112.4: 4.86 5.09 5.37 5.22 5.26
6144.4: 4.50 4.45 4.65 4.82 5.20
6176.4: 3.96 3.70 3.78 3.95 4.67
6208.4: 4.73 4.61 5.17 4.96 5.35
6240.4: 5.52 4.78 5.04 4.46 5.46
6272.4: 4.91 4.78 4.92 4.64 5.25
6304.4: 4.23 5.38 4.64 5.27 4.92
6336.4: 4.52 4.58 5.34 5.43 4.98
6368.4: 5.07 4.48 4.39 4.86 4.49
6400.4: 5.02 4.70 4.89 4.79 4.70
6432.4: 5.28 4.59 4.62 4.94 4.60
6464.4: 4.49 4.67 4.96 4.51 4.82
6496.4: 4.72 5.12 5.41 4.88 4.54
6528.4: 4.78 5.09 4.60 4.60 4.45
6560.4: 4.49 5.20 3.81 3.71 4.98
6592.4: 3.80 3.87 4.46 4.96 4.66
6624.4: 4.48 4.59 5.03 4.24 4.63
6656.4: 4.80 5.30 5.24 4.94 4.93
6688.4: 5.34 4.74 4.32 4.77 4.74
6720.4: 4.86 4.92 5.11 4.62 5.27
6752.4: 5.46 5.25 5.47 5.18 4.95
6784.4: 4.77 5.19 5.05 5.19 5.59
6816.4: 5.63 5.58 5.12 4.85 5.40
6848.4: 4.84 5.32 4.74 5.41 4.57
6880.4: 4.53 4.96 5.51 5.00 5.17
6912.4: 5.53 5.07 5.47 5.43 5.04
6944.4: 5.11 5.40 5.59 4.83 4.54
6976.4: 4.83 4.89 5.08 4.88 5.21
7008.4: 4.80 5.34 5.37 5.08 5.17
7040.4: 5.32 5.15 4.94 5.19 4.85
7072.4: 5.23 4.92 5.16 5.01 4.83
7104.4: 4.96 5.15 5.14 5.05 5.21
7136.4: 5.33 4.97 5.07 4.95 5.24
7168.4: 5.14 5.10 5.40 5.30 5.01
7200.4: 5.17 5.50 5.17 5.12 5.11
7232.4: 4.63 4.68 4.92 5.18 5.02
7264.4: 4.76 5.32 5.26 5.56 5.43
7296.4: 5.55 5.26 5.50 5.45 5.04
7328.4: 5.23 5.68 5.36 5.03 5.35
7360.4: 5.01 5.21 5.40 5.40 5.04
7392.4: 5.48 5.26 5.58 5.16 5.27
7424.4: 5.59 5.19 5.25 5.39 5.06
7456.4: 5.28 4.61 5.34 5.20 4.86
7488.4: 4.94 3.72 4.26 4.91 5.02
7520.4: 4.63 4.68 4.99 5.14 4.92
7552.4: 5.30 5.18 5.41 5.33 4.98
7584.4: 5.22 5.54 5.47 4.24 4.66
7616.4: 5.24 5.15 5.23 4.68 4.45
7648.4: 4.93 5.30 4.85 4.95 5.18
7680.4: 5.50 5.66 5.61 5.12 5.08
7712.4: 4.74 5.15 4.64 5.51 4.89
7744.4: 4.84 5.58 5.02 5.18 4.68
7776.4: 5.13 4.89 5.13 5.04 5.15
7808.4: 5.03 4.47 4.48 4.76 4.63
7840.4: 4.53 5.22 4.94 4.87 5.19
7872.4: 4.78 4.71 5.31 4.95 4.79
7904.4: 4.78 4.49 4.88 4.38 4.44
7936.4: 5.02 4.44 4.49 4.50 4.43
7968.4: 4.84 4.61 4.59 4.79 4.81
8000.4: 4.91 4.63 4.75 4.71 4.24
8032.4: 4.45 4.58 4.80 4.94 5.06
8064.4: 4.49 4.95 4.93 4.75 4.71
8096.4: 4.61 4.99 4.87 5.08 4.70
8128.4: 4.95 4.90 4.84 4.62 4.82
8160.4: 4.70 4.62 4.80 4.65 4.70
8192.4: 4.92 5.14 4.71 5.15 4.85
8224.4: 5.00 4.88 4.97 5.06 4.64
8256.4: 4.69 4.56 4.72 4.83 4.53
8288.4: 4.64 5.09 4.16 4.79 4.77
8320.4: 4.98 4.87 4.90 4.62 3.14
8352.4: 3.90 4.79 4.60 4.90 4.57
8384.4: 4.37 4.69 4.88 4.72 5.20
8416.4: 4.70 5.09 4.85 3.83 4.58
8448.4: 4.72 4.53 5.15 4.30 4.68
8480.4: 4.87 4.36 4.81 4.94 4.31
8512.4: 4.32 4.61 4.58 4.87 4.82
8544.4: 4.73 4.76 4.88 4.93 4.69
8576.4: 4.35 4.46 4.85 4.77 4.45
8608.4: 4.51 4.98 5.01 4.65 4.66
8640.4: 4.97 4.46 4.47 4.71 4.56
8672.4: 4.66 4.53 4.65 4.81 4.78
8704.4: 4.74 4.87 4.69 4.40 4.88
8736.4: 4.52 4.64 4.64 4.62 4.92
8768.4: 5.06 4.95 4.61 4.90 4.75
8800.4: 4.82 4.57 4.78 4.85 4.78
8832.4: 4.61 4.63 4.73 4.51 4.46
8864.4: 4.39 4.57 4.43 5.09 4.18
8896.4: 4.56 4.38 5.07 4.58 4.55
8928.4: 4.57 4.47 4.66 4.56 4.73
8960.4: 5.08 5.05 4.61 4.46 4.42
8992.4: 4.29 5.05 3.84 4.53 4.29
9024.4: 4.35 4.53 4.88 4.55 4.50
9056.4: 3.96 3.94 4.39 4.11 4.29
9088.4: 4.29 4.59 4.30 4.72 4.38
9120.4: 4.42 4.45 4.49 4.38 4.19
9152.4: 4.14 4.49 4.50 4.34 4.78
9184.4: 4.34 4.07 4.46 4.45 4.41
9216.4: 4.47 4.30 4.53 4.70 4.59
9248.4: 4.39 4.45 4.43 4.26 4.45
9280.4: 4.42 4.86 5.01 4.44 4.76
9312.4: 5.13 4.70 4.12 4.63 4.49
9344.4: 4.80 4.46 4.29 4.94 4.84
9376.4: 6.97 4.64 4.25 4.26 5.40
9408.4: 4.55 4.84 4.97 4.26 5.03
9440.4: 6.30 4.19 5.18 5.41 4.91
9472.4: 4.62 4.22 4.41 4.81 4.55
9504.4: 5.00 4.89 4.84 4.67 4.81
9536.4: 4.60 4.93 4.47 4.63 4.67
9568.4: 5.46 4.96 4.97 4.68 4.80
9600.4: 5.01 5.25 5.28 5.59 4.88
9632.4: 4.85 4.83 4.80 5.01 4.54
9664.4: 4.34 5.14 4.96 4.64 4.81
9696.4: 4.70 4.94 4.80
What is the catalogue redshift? 0.272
